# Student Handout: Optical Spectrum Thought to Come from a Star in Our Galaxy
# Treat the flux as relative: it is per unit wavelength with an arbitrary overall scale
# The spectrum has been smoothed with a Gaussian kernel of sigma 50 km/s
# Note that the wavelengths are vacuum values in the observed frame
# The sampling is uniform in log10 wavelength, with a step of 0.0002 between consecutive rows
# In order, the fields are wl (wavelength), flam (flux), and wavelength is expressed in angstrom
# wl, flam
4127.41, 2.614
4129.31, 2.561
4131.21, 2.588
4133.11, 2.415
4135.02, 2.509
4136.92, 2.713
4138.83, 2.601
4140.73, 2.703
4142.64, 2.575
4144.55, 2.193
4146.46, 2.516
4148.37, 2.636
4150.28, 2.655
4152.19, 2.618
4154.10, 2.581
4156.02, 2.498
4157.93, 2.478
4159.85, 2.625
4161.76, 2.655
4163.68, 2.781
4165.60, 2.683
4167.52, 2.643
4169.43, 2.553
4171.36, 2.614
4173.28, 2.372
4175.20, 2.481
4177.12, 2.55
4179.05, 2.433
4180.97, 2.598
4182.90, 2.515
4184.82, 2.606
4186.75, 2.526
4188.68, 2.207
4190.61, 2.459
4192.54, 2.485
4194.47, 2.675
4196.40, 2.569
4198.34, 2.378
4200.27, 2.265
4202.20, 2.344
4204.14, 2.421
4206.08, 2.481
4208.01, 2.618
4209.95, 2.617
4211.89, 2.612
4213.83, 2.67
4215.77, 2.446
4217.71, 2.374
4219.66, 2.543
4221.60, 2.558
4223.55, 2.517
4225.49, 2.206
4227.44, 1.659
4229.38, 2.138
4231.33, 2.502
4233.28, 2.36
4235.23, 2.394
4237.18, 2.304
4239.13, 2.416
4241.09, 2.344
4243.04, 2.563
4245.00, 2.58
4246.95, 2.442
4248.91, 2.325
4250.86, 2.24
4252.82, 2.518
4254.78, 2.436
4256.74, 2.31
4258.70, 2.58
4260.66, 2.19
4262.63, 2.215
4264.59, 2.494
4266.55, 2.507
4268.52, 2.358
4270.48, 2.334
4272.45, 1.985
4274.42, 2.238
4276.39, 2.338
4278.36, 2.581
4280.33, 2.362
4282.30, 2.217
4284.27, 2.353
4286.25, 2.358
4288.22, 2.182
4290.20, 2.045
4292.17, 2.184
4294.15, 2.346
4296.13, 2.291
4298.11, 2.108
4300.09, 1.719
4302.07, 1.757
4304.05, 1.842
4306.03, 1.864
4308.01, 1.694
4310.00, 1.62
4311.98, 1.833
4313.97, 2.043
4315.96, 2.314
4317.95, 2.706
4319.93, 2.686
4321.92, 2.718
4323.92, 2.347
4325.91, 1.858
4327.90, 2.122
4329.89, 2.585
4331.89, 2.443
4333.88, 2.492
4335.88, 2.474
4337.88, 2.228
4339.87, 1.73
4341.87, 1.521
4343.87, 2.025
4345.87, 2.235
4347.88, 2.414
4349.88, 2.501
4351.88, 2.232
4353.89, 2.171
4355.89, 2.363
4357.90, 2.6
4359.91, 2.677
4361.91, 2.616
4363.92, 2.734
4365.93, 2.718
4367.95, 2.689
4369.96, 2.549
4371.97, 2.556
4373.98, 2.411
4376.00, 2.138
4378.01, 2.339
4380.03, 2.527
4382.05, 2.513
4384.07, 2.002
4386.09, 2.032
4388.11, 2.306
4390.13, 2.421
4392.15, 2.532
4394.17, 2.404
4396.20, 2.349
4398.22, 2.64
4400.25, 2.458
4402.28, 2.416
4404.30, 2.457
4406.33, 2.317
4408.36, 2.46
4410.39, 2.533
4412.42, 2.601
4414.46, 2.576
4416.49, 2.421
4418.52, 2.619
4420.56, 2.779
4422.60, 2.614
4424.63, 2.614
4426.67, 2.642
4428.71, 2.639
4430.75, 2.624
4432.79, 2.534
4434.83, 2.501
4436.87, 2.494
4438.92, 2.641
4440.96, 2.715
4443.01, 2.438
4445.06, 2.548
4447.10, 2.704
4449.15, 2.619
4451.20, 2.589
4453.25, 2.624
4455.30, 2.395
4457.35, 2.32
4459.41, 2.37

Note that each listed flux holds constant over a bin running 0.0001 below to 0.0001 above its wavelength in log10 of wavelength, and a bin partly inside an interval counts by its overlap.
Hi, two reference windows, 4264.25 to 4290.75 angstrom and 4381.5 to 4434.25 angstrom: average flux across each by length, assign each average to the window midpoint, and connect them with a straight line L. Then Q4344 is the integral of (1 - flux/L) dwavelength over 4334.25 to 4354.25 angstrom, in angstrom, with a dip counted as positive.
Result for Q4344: 1.96 angstrom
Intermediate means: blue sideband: 2.31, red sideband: 2.48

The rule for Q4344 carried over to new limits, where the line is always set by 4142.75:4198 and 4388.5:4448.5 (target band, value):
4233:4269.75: 2.1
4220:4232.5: 1.3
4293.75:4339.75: 6.7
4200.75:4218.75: 0.3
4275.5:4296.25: 2.0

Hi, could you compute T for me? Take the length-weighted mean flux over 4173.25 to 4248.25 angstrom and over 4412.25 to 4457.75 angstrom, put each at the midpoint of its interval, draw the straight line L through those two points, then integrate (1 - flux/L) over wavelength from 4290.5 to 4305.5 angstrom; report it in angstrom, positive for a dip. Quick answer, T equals 2.8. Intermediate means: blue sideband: 2.44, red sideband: 2.58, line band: 2.03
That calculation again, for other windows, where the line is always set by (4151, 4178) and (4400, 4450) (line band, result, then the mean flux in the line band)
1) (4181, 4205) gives 1.11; 2.46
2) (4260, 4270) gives 0.84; 2.36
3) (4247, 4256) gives 0.67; 2.38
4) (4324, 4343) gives 2.95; 2.17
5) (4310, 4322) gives 1.28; 2.3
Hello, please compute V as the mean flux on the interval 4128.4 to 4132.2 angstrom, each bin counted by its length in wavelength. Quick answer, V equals 2.58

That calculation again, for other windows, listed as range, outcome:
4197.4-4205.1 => 2.35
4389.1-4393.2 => 2.48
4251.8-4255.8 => 2.47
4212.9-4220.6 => 2.51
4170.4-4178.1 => 2.5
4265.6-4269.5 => 2.43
